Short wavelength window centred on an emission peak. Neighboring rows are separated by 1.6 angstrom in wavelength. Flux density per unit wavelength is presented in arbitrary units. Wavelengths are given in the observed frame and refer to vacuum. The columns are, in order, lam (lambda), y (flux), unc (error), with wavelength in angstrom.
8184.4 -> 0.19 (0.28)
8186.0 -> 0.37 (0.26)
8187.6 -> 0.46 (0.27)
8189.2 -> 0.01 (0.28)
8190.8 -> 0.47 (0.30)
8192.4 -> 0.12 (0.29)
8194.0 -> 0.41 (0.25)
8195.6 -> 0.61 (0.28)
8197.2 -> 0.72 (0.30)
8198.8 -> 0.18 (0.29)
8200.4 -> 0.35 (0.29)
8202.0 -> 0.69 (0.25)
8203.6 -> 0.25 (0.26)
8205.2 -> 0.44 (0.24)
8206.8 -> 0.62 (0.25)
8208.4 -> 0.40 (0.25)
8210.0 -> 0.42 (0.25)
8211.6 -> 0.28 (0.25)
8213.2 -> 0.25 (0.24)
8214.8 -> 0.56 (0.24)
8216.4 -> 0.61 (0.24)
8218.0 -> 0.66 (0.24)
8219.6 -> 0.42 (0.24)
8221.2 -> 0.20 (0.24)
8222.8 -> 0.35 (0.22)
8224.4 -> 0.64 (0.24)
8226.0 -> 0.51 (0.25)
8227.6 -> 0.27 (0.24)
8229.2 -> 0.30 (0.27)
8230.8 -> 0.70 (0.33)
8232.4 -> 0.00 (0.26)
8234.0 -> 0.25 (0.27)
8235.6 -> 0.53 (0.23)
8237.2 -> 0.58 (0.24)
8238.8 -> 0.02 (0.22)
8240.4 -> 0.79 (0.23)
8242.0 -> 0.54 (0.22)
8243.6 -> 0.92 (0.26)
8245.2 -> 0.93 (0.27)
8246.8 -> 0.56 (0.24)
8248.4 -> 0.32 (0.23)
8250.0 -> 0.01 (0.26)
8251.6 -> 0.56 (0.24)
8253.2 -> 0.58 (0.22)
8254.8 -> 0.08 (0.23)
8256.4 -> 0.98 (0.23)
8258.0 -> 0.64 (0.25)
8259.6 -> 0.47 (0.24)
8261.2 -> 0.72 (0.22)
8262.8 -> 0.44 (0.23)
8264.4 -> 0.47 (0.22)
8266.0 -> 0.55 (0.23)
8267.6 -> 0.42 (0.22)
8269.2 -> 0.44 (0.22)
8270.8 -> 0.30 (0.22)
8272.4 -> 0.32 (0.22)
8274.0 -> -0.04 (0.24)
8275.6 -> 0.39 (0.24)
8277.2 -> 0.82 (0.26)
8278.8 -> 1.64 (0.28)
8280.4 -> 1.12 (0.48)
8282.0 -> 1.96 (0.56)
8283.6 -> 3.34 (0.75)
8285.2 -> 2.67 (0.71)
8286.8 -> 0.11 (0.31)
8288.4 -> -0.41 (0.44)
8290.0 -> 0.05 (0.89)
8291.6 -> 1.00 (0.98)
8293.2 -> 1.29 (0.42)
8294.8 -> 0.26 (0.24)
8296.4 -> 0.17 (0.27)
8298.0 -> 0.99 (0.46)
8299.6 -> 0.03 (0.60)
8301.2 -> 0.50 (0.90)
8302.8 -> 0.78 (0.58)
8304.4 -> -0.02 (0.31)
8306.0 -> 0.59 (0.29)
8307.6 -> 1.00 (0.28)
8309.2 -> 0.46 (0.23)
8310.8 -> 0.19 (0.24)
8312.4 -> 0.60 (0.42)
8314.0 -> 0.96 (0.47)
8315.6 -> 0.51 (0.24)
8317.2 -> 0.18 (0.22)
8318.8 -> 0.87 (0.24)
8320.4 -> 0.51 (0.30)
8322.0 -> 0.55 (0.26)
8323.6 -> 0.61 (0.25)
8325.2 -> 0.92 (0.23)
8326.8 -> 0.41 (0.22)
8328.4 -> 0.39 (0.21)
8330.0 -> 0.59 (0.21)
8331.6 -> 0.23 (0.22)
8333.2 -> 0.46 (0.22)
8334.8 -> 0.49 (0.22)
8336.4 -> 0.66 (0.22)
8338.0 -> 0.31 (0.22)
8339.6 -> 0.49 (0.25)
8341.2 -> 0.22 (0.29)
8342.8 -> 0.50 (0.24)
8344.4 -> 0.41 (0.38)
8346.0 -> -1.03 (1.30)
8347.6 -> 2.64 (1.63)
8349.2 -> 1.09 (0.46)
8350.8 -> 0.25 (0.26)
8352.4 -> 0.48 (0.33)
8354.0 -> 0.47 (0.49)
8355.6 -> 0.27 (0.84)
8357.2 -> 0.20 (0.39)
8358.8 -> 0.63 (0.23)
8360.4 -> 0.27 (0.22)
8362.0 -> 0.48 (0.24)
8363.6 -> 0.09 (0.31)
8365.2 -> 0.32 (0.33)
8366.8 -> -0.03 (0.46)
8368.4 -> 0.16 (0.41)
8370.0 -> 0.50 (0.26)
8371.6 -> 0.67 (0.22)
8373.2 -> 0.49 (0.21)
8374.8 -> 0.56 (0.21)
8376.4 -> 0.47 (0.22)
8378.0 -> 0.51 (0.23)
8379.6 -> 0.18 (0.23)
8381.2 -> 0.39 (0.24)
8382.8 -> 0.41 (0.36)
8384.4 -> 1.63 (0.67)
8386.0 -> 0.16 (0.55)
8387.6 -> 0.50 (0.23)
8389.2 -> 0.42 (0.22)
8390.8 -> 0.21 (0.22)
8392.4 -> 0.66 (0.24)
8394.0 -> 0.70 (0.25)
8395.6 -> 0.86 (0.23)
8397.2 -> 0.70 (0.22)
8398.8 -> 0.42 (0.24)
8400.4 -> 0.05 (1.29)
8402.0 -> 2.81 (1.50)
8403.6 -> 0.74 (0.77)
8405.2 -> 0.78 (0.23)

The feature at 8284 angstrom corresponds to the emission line H-gamma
